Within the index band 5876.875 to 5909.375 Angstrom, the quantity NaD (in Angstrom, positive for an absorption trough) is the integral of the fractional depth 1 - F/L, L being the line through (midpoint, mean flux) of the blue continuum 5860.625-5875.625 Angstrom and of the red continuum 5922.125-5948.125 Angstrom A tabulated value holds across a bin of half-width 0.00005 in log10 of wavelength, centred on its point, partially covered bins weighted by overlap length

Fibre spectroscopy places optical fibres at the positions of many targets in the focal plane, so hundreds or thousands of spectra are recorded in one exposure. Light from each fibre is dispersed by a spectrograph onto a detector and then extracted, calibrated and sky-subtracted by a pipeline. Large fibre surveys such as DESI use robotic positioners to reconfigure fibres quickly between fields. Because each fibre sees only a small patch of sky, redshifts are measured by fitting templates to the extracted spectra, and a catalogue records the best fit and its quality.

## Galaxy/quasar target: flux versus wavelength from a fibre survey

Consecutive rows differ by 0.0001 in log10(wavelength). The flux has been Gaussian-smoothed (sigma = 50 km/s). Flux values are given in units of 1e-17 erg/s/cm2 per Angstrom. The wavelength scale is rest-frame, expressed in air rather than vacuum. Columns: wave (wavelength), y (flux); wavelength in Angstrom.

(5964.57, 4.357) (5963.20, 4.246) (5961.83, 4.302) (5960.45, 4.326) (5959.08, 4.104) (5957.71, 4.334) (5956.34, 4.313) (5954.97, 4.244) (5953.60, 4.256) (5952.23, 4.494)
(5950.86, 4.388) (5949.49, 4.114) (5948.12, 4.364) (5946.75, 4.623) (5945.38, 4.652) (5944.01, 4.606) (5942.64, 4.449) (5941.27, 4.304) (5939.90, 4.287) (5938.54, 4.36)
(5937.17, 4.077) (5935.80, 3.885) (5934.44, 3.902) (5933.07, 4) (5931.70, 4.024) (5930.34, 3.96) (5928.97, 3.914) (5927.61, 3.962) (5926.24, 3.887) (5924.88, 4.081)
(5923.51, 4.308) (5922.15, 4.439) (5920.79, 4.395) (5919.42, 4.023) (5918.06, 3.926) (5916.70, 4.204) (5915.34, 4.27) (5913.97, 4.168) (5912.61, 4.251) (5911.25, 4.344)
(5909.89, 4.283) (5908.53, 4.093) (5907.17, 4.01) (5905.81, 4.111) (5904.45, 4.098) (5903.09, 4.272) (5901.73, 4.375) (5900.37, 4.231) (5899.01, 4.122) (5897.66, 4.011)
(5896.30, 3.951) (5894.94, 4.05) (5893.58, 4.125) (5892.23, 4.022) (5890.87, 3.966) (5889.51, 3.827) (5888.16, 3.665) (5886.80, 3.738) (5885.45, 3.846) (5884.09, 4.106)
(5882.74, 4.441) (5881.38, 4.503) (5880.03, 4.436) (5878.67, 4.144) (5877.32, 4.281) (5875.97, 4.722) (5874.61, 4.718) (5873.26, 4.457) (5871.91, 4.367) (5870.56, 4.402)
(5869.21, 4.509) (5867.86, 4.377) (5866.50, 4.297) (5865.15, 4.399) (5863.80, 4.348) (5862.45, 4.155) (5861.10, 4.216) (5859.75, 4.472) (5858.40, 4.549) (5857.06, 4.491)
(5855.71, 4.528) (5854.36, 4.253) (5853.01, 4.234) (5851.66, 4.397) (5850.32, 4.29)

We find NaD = 1.6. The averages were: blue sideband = 4.39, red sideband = 4.19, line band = 4.1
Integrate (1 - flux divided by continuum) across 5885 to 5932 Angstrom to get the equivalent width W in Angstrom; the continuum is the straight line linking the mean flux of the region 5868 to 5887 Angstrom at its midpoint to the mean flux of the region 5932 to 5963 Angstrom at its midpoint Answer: 2.6 Angstrom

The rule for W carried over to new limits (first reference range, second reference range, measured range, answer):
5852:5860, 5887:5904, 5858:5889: -0.39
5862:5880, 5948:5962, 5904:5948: 1.44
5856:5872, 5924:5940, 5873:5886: -0.19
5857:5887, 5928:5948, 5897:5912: 0.38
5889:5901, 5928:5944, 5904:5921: -0.37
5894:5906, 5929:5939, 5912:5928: -0.39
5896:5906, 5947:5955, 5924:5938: 0.93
